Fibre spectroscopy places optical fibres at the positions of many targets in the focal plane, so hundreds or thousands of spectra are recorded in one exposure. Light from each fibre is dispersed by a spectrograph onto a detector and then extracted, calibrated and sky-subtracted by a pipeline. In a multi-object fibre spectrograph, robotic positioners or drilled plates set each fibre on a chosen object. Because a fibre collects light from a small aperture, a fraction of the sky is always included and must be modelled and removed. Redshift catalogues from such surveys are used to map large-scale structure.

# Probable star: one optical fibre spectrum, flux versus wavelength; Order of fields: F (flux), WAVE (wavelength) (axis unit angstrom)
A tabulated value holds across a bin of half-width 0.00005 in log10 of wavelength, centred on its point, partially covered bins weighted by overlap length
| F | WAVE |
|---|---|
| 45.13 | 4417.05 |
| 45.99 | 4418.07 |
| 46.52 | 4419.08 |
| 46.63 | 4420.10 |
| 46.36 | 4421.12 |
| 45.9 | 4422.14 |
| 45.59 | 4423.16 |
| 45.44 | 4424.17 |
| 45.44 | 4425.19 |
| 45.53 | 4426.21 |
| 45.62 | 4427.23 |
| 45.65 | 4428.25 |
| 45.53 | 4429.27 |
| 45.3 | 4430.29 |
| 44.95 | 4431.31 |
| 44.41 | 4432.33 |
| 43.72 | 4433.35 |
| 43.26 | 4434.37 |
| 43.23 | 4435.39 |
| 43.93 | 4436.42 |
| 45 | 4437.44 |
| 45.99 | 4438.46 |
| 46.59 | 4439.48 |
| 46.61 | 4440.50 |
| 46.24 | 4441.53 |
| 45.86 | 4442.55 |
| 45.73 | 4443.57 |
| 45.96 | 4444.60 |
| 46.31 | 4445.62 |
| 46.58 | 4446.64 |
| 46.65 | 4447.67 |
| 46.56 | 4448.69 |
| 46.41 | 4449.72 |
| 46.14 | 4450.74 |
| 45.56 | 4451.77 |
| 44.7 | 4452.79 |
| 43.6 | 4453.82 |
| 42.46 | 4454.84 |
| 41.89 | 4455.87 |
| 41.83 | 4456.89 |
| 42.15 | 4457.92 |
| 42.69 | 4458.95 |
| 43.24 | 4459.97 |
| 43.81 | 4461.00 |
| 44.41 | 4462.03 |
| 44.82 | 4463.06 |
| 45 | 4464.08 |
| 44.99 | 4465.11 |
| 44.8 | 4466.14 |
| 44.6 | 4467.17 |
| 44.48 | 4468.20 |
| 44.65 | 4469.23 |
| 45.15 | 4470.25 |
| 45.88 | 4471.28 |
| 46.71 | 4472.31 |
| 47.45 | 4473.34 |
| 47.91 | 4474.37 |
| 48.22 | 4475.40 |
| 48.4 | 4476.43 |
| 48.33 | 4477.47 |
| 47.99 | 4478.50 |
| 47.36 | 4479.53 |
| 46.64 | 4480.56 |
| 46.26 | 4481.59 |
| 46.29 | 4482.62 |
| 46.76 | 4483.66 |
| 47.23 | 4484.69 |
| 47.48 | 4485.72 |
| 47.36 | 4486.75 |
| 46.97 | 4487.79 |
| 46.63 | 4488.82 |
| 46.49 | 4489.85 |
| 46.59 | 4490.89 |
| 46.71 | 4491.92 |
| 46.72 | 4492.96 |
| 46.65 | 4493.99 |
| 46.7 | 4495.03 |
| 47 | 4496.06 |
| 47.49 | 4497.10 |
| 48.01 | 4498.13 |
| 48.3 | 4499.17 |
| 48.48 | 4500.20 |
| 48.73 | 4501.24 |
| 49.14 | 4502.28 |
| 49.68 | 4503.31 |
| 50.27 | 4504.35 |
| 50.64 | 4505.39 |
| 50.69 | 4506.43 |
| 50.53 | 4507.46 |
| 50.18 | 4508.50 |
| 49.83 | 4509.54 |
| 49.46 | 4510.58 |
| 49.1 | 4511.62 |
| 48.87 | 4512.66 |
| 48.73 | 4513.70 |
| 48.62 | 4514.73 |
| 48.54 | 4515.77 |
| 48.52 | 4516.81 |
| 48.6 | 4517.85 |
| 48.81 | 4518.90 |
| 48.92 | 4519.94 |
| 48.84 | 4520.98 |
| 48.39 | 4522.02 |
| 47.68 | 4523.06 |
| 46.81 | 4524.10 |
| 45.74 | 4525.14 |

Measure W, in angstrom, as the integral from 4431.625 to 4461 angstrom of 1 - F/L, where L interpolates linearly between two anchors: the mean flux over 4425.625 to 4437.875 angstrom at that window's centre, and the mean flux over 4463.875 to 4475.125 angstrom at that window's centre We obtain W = 0.20 angstrom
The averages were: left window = 44.7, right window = 45.7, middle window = 44.7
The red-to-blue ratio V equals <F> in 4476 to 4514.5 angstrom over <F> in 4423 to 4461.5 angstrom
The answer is 1.1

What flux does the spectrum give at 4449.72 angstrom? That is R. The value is 46.41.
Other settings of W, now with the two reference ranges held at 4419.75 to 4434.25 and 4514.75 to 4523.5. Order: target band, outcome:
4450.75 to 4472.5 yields 1.1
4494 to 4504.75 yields -0.1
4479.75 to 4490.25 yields 0.1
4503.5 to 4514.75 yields -0.4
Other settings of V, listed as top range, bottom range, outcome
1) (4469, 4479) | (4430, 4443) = 1.05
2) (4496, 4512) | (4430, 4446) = 1.09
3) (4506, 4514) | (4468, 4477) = 1.07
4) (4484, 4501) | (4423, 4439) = 1.05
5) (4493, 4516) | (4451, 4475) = 1.10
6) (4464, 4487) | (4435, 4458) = 1.03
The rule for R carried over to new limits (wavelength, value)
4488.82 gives 46.63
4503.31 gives 49.68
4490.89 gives 46.59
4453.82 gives 43.6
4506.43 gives 50.69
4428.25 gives 45.65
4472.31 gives 46.71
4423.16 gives 45.59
